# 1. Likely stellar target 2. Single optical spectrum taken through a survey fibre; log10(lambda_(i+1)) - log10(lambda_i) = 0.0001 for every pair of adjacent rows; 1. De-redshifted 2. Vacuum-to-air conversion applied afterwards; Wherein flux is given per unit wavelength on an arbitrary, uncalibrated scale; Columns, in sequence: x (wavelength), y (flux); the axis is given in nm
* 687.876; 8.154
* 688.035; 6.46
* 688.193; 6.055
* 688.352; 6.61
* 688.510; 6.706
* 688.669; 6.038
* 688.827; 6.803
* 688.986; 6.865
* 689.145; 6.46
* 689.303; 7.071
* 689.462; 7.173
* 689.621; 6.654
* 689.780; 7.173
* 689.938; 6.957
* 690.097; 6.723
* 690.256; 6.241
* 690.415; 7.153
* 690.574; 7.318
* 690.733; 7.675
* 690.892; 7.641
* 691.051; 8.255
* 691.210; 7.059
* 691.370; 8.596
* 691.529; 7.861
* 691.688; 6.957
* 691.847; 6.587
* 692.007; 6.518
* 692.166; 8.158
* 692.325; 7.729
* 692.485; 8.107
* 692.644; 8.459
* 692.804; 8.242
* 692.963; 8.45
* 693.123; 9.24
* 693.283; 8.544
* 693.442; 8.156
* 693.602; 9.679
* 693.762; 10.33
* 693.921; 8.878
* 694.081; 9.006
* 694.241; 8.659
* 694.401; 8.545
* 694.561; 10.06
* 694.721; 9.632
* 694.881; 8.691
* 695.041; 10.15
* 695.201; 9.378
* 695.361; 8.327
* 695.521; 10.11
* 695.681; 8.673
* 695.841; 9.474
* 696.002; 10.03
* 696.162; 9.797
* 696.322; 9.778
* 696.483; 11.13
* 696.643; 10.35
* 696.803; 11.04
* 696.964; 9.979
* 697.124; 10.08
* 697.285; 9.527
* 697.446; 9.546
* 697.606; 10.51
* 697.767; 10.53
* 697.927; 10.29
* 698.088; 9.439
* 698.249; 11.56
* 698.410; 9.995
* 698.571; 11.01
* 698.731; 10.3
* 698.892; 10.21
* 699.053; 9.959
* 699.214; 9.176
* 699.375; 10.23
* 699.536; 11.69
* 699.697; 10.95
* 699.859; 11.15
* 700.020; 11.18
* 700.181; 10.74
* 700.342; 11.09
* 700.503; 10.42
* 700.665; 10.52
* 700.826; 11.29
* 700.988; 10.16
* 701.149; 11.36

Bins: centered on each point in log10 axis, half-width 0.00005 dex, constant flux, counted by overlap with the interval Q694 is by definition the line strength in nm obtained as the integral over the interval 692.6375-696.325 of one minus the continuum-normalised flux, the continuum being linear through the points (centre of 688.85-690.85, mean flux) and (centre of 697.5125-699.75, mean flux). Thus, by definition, -0.17 nm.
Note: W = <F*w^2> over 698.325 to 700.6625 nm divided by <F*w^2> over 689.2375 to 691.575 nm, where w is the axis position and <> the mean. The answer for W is 1.5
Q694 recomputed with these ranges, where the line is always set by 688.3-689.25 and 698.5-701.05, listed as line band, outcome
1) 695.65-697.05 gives -0.10 nm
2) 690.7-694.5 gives -0.11 nm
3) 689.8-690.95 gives 0.01 nm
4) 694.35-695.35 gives -0.06 nm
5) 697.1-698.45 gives -0.04 nm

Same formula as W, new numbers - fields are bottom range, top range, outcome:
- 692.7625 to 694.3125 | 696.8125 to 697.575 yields 1.12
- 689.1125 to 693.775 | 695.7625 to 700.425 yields 1.38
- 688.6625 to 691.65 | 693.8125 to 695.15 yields 1.30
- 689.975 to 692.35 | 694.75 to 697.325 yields 1.35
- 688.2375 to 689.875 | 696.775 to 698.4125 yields 1.55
